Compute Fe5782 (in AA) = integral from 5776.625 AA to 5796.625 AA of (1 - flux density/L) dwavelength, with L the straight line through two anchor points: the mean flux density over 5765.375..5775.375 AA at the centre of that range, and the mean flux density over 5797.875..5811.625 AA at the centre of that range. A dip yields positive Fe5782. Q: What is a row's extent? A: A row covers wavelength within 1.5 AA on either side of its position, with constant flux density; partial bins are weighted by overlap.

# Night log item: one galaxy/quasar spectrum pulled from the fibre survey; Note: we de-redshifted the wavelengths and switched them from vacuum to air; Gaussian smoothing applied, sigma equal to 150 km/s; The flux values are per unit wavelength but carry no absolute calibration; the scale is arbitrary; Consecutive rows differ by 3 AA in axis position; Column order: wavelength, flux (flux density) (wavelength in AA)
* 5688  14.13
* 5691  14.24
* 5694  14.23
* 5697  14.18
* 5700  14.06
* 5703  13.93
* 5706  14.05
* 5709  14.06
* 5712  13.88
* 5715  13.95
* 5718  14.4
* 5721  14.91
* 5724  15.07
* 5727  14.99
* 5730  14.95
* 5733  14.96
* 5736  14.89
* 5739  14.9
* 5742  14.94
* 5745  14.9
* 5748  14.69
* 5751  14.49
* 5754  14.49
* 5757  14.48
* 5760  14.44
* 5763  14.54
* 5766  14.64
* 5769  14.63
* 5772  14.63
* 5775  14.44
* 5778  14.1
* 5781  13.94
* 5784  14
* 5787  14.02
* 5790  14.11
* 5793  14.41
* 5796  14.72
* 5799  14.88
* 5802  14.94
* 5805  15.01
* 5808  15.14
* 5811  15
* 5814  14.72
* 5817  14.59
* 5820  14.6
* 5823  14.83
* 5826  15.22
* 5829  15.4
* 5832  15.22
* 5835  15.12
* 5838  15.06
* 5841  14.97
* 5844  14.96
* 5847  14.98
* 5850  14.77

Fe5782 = 0.8 AA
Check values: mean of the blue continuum 14.6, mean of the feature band 14.2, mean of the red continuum 15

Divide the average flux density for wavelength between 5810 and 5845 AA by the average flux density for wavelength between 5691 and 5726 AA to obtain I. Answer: 1.1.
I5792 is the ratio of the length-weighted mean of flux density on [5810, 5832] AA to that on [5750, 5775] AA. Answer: 1.03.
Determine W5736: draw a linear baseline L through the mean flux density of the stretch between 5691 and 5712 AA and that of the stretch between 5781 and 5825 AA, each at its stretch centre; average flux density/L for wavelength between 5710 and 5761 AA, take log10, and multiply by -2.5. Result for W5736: -0.03 mag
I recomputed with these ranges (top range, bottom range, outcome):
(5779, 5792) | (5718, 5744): 0.94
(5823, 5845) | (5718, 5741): 1.01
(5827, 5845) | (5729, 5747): 1.01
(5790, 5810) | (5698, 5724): 1.04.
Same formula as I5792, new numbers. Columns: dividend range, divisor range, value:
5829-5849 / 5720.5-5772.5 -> 1.02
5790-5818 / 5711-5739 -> 1.01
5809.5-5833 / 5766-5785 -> 1.04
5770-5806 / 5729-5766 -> 0.98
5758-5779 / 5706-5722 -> 1.02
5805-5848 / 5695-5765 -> 1.03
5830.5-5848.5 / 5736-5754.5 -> 1.02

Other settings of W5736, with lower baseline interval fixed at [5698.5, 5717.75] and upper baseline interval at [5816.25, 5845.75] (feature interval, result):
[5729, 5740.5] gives -0.05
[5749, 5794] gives 0.01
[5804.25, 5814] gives -0.01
